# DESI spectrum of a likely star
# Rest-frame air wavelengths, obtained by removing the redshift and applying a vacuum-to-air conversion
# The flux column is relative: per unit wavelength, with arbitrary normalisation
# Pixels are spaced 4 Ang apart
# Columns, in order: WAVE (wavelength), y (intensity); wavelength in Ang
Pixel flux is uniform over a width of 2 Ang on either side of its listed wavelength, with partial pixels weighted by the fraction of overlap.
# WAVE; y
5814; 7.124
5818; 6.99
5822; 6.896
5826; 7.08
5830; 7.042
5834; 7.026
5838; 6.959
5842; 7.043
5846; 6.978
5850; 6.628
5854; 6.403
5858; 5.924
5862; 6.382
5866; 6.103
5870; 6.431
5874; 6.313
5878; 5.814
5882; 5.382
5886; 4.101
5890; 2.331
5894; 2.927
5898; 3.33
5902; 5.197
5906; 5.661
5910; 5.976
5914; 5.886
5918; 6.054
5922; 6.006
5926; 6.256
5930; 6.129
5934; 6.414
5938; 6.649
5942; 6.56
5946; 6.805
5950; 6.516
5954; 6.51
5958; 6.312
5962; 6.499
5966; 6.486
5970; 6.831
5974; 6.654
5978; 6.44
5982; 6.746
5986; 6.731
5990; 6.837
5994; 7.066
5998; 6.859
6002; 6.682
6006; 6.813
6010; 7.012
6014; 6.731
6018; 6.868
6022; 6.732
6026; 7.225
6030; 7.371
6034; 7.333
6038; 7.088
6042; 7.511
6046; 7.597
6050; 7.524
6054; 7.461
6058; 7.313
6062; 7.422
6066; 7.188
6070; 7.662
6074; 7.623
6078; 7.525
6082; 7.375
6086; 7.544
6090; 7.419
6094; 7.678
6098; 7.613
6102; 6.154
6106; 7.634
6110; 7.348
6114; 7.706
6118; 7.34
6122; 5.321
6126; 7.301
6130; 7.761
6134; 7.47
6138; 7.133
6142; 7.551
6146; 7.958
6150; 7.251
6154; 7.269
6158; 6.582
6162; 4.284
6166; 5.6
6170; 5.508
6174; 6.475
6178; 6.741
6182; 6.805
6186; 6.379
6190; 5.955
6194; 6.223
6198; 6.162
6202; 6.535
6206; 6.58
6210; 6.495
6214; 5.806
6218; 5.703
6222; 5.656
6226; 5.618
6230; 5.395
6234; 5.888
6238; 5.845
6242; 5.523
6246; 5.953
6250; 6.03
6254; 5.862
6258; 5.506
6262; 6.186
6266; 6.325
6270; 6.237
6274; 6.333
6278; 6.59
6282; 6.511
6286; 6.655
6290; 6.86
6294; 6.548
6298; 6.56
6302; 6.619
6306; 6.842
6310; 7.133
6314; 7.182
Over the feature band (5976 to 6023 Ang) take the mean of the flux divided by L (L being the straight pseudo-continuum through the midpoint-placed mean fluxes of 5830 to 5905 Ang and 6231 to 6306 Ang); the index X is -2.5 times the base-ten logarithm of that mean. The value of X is -0.162 mag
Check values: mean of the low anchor 5.66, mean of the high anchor 6.23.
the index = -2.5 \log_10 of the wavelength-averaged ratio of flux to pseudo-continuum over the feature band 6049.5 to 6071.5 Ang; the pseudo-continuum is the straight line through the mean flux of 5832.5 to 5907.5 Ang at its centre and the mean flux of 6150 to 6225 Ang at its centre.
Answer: -0.24 mag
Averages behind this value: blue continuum 5.62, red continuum 6.18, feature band 7.42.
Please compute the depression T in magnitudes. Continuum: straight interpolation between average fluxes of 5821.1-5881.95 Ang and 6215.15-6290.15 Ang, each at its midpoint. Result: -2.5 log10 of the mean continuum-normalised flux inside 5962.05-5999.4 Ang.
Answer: -0.057 mag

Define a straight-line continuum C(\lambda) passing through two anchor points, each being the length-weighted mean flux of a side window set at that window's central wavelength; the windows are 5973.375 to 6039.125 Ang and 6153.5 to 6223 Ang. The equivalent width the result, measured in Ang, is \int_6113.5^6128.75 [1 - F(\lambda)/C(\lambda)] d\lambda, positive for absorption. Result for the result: -1.1 Ang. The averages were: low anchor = 6.9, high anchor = 6.14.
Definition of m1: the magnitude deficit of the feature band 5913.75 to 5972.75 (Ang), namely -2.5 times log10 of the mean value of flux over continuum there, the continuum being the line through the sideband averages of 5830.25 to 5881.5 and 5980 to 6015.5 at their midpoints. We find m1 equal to 0.05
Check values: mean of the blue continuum 6.49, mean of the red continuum 6.83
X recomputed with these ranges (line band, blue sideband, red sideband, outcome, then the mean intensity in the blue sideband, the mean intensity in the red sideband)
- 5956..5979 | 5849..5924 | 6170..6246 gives -0.17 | 5.4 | 6.08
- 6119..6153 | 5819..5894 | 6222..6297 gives -0.18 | 6.08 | 6.1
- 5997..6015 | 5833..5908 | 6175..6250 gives -0.18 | 5.61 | 6.07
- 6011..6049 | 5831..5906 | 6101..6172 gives -0.13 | 5.65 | 6.85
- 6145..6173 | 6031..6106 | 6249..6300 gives 0.10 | 7.4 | 6.33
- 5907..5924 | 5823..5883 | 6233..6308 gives 0.09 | 6.53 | 6.26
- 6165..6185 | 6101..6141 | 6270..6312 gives 0.12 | 7.15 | 6.64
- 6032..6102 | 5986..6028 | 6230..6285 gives -0.12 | 6.88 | 6.05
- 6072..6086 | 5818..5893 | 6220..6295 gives -0.23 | 6.14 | 6.07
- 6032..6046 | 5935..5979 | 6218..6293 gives -0.15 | 6.57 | 6.05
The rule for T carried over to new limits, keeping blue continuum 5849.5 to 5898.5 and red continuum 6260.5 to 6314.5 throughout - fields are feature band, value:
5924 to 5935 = -0.153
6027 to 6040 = -0.249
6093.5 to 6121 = -0.205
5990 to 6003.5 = -0.212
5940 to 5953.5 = -0.202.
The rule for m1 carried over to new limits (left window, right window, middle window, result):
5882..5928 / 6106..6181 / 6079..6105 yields -0.143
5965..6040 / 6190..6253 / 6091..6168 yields -0.107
